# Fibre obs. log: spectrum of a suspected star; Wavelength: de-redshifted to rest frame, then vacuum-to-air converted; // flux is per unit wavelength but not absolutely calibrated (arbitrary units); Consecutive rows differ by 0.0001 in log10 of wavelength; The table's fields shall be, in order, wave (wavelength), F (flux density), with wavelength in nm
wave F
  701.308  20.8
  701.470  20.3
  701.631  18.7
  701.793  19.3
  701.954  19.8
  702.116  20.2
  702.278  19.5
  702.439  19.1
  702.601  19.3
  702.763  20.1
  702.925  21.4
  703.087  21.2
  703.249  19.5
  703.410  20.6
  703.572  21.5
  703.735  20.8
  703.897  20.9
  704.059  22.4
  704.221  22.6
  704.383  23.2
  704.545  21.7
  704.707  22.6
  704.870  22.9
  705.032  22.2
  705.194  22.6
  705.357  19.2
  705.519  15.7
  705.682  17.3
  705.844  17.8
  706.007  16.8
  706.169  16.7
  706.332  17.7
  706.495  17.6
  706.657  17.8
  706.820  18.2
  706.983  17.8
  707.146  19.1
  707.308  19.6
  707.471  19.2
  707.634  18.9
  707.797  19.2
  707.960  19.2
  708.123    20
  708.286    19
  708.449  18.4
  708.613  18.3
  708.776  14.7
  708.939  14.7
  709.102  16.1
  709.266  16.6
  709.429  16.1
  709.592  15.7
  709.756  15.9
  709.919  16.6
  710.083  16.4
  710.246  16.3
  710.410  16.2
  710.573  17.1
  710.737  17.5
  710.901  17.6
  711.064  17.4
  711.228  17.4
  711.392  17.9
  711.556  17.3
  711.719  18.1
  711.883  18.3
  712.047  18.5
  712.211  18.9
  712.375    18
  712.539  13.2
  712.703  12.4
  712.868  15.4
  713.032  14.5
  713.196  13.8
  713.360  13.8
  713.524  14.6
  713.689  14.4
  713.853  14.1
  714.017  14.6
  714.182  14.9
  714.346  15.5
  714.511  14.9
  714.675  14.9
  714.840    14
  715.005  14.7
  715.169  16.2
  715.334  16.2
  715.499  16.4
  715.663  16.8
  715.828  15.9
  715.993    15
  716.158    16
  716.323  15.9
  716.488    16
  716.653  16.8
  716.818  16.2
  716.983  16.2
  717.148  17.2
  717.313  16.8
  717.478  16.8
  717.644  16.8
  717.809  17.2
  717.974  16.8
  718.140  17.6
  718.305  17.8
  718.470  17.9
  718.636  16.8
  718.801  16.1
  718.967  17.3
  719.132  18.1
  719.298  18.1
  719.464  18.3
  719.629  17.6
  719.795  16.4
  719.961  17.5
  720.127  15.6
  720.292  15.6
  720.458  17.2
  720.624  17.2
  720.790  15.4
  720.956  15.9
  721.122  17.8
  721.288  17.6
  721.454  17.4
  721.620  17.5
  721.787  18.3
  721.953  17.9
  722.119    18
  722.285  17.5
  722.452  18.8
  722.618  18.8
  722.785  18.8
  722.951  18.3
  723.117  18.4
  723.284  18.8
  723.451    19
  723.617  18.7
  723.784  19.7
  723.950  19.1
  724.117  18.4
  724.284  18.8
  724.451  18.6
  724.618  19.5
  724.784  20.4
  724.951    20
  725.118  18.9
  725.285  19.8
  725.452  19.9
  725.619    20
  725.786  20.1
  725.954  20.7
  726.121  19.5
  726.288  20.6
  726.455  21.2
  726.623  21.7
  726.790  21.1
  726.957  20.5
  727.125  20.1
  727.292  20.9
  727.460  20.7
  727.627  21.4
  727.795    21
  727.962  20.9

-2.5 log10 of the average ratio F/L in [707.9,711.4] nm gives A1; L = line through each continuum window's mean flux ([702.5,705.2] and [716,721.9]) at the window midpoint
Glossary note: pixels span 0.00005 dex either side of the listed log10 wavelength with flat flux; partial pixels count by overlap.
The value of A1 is 0.16 mag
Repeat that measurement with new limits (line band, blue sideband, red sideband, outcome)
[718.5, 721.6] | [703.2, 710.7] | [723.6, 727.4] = 0.15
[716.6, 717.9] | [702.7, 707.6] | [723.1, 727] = 0.18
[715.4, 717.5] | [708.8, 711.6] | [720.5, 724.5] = 0.07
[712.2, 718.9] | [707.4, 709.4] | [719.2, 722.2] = 0.11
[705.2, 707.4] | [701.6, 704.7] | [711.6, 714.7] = 0.06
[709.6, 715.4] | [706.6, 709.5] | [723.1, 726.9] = 0.16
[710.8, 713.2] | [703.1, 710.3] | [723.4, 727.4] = 0.15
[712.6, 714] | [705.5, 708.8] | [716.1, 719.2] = 0.23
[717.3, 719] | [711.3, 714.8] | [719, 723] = -0.02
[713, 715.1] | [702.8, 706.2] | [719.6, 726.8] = 0.32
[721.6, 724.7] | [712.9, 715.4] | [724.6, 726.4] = 0.02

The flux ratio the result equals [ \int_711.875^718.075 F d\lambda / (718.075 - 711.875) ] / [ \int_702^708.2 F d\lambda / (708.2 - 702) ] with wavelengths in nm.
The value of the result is 0.79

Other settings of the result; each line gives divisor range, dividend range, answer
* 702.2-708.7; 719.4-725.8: 0.93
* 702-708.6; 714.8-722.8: 0.86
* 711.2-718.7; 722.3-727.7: 1.23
